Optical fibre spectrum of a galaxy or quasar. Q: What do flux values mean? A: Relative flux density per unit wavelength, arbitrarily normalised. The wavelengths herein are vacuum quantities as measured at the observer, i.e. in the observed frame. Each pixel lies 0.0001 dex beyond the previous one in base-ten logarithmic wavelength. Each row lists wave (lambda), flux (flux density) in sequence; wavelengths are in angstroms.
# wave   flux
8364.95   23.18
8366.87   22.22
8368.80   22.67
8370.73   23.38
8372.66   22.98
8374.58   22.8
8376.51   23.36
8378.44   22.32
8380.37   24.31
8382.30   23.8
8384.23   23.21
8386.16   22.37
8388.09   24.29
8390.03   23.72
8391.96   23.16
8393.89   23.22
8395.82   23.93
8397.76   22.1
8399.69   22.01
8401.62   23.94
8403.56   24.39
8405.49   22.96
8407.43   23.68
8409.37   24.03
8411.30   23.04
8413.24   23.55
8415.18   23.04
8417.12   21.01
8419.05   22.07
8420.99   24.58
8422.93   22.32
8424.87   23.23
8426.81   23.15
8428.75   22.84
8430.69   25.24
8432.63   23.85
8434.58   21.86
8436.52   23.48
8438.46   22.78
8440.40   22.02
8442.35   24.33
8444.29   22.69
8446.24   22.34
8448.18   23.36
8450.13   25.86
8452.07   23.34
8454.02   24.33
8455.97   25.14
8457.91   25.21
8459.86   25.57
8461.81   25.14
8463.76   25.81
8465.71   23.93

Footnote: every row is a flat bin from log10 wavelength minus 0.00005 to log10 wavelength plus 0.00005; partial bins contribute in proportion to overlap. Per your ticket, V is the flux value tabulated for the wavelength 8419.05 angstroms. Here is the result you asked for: 22.07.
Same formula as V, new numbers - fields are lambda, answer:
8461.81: 25.14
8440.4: 22.02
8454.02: 24.33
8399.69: 22.01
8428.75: 22.84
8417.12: 21.01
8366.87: 22.22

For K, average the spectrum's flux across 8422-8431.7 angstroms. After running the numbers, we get 23.4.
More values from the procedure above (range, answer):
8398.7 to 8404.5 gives 23.4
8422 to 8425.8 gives 22.8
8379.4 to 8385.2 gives 23.8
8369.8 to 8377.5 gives 23.1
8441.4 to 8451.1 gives 23.7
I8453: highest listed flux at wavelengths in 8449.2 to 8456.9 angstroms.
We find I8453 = 25.86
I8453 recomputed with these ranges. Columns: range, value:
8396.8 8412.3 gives 24.39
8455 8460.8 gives 25.57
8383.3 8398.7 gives 24.29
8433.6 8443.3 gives 24.33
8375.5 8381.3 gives 24.31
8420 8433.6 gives 25.24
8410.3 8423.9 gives 24.58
